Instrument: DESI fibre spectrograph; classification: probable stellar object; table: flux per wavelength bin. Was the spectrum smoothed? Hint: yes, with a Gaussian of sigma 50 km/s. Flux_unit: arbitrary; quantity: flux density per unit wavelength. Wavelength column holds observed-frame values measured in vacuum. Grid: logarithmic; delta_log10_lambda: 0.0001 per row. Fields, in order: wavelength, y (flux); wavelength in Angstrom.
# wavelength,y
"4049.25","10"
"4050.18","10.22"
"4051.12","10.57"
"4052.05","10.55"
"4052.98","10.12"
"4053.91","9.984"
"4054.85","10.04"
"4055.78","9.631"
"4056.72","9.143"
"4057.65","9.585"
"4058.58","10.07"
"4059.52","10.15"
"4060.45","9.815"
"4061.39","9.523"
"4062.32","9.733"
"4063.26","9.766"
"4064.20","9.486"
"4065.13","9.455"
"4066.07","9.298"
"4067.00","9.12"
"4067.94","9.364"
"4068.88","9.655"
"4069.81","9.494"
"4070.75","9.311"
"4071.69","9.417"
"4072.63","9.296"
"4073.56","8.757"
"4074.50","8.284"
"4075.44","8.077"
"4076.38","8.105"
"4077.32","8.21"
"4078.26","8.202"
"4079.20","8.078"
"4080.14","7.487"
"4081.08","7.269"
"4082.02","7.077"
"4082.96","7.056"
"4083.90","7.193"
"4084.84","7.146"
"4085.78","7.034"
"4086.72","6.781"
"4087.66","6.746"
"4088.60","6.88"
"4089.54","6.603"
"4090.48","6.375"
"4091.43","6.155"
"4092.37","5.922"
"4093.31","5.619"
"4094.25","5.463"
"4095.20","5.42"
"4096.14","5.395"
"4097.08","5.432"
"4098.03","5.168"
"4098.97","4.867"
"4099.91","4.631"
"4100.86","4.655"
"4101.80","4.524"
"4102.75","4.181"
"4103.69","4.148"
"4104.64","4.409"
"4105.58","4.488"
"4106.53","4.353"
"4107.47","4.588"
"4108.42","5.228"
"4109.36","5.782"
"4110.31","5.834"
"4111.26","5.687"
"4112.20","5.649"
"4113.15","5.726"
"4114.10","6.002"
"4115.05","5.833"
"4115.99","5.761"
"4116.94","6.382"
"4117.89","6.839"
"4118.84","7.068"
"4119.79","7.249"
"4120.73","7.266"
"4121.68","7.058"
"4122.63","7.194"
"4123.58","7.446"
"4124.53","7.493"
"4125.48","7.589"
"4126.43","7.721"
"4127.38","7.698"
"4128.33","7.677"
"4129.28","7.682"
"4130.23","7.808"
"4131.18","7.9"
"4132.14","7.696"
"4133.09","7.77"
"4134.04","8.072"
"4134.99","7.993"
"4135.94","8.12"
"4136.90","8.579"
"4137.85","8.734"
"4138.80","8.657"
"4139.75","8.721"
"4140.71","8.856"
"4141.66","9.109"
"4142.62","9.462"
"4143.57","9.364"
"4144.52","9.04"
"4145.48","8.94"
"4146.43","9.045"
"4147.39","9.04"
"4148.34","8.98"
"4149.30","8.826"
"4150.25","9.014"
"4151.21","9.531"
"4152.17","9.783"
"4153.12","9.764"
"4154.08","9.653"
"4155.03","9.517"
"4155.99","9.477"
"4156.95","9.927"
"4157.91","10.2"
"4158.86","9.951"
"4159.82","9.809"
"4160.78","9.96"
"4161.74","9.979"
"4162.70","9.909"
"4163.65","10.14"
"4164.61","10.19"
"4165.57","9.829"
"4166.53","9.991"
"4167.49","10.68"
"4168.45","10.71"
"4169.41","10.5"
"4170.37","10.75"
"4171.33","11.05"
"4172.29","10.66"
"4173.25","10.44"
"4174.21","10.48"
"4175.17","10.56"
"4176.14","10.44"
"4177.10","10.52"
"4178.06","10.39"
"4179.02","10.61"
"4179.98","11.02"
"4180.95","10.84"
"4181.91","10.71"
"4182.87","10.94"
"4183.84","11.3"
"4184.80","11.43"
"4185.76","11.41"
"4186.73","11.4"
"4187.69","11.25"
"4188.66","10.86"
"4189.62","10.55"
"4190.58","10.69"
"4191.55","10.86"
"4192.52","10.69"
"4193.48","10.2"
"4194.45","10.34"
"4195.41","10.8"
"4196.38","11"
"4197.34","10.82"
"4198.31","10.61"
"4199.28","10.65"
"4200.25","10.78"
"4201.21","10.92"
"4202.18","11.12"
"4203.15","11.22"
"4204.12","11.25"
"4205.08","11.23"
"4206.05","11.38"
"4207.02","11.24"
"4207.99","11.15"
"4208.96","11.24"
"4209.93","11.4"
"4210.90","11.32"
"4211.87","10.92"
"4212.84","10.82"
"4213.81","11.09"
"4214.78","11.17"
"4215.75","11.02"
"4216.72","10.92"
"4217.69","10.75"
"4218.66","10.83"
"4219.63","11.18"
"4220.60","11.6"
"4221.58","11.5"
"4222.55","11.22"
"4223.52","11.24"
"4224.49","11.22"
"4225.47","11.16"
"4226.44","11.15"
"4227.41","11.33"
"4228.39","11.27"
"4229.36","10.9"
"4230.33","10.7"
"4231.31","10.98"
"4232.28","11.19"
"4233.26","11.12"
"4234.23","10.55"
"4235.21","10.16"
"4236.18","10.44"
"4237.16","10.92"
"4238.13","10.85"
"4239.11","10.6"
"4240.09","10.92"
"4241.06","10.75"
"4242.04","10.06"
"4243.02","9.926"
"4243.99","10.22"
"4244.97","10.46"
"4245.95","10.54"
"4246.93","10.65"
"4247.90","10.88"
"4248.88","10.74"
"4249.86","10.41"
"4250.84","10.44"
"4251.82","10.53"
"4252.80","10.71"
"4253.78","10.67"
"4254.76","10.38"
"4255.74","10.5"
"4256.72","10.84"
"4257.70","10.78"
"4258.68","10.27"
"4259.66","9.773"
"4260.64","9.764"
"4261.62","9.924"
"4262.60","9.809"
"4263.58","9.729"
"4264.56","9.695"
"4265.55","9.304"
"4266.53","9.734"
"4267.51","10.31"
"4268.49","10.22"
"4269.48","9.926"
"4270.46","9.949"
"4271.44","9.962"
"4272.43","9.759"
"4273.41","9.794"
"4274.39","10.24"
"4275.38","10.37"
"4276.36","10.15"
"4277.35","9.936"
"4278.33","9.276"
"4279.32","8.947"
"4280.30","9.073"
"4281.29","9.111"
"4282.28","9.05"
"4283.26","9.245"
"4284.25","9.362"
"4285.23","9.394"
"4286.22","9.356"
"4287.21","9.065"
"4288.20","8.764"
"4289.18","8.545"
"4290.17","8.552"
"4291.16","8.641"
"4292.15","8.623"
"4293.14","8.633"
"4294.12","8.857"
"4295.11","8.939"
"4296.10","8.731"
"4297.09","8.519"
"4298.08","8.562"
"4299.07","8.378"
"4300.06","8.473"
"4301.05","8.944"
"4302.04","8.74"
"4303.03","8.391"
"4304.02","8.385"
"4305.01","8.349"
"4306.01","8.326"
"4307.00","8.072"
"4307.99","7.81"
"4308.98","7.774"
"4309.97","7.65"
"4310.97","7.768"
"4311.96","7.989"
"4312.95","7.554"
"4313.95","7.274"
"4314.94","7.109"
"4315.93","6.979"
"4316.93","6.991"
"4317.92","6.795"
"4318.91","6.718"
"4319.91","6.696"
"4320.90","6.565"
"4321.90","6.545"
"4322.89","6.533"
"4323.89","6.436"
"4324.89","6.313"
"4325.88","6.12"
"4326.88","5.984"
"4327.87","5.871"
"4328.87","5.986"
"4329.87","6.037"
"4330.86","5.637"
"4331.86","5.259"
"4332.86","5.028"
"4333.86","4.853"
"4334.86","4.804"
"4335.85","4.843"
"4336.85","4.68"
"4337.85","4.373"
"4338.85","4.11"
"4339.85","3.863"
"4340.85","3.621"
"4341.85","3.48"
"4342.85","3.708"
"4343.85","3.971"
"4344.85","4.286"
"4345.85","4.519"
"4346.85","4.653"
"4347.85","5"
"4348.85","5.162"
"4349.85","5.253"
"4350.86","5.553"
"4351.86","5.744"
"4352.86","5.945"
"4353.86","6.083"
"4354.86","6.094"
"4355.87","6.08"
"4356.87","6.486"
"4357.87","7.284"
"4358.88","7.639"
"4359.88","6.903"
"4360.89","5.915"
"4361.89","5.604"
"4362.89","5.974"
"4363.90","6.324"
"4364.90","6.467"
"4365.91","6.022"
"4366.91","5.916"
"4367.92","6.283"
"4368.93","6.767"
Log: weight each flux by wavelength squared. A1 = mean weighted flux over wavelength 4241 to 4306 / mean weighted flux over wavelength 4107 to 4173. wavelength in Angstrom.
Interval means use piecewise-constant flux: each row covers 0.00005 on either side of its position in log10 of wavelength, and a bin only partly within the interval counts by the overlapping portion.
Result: 1.21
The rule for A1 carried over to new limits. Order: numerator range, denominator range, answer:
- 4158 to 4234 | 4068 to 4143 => 1.63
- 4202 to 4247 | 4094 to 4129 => 1.96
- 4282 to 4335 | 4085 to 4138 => 1.31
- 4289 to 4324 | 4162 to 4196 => 0.79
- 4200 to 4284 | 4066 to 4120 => 1.71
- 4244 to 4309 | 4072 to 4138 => 1.55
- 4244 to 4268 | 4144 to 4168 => 1.12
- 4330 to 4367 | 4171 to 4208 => 0.53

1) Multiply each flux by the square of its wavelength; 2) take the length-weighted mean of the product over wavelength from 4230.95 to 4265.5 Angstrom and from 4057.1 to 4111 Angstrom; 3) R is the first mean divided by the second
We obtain 1.6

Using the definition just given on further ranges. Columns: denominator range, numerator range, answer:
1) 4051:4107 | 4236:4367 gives 1.16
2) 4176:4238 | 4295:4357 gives 0.61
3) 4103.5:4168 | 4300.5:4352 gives 0.83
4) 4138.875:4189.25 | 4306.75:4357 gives 0.63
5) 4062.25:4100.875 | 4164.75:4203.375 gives 1.51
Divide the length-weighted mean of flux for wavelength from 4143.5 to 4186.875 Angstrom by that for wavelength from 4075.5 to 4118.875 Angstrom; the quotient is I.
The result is 1.7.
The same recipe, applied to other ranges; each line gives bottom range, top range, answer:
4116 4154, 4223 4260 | 1.30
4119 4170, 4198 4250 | 1.23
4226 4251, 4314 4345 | 0.52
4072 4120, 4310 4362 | 0.93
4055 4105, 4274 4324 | 1.11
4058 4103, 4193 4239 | 1.46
